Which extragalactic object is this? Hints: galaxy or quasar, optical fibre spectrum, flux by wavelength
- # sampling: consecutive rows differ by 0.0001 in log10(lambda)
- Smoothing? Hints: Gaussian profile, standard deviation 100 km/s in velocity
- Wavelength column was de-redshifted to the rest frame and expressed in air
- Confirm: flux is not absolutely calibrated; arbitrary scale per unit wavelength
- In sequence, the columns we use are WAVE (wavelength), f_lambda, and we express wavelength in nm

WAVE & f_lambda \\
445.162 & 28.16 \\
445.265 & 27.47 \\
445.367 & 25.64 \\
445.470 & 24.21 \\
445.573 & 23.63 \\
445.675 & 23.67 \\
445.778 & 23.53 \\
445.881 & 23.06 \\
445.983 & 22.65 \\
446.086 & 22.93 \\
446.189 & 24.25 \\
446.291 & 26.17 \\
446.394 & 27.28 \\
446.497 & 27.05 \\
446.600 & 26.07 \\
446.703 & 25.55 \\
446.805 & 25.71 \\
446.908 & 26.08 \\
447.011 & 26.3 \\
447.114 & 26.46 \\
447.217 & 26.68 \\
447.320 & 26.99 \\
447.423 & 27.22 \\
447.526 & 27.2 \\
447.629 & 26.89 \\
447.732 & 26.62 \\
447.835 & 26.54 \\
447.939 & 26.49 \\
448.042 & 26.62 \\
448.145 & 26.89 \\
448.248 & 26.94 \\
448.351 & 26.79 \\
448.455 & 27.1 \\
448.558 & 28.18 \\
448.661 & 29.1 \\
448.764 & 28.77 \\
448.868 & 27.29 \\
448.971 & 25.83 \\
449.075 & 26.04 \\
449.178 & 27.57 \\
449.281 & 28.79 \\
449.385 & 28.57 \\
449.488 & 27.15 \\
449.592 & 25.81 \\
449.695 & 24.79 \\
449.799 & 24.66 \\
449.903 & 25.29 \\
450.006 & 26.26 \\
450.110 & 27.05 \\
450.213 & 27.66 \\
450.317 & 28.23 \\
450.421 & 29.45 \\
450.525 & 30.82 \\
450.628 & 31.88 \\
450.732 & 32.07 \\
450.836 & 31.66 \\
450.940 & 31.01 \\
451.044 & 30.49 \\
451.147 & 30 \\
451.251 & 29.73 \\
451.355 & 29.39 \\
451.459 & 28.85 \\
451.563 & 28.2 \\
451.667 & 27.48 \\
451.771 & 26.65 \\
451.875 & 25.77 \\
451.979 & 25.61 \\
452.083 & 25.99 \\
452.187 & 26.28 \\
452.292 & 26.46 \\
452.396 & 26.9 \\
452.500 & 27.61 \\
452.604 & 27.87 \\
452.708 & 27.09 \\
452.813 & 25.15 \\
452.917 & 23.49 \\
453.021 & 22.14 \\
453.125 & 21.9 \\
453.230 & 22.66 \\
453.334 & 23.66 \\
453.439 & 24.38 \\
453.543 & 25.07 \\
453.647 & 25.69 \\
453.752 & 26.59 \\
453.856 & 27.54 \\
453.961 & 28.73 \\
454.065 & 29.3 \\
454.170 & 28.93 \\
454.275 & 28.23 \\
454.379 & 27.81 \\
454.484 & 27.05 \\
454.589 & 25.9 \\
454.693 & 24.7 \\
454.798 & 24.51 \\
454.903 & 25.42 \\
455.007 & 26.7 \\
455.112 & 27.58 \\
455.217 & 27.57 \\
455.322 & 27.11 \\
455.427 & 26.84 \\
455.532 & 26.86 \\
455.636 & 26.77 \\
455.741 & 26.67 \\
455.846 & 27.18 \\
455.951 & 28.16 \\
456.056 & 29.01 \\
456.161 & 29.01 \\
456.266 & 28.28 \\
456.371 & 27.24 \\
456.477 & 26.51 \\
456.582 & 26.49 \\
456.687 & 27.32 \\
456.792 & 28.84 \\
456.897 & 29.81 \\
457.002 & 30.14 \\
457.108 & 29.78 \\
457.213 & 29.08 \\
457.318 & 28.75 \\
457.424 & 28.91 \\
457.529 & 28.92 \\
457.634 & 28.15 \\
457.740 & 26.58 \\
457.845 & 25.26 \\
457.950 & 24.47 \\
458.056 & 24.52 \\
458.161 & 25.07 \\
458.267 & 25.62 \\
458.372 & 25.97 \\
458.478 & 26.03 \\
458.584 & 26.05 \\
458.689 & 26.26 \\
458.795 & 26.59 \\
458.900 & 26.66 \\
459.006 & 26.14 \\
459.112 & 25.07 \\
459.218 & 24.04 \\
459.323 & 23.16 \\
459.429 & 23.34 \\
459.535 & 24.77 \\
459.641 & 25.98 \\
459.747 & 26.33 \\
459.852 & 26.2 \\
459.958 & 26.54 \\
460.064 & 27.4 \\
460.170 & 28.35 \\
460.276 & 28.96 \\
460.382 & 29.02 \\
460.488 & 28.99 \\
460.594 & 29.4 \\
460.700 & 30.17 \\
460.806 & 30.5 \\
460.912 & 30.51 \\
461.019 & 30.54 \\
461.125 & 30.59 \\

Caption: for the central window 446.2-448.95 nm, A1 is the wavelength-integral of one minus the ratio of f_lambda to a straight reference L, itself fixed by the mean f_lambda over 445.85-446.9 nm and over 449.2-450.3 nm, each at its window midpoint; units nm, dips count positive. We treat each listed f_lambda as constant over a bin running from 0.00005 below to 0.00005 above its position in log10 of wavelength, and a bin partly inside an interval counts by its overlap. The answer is -0.12 nm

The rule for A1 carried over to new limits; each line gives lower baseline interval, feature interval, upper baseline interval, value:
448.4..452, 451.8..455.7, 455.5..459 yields 0.22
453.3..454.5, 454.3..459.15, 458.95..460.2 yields -0.14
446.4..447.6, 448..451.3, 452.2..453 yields -0.22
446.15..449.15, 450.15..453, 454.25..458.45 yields -0.13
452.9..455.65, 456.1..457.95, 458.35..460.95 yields -0.11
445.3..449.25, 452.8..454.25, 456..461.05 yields 0.07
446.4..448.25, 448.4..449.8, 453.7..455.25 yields -0.03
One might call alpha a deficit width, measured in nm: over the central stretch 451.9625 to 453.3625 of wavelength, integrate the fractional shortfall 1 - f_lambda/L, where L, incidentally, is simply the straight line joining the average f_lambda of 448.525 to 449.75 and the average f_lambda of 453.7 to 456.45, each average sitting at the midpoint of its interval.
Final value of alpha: 0.11 nm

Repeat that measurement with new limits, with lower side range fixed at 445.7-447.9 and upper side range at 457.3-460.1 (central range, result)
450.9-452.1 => -0.11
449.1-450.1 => -0.03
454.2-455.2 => -0.02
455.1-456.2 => -0.07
